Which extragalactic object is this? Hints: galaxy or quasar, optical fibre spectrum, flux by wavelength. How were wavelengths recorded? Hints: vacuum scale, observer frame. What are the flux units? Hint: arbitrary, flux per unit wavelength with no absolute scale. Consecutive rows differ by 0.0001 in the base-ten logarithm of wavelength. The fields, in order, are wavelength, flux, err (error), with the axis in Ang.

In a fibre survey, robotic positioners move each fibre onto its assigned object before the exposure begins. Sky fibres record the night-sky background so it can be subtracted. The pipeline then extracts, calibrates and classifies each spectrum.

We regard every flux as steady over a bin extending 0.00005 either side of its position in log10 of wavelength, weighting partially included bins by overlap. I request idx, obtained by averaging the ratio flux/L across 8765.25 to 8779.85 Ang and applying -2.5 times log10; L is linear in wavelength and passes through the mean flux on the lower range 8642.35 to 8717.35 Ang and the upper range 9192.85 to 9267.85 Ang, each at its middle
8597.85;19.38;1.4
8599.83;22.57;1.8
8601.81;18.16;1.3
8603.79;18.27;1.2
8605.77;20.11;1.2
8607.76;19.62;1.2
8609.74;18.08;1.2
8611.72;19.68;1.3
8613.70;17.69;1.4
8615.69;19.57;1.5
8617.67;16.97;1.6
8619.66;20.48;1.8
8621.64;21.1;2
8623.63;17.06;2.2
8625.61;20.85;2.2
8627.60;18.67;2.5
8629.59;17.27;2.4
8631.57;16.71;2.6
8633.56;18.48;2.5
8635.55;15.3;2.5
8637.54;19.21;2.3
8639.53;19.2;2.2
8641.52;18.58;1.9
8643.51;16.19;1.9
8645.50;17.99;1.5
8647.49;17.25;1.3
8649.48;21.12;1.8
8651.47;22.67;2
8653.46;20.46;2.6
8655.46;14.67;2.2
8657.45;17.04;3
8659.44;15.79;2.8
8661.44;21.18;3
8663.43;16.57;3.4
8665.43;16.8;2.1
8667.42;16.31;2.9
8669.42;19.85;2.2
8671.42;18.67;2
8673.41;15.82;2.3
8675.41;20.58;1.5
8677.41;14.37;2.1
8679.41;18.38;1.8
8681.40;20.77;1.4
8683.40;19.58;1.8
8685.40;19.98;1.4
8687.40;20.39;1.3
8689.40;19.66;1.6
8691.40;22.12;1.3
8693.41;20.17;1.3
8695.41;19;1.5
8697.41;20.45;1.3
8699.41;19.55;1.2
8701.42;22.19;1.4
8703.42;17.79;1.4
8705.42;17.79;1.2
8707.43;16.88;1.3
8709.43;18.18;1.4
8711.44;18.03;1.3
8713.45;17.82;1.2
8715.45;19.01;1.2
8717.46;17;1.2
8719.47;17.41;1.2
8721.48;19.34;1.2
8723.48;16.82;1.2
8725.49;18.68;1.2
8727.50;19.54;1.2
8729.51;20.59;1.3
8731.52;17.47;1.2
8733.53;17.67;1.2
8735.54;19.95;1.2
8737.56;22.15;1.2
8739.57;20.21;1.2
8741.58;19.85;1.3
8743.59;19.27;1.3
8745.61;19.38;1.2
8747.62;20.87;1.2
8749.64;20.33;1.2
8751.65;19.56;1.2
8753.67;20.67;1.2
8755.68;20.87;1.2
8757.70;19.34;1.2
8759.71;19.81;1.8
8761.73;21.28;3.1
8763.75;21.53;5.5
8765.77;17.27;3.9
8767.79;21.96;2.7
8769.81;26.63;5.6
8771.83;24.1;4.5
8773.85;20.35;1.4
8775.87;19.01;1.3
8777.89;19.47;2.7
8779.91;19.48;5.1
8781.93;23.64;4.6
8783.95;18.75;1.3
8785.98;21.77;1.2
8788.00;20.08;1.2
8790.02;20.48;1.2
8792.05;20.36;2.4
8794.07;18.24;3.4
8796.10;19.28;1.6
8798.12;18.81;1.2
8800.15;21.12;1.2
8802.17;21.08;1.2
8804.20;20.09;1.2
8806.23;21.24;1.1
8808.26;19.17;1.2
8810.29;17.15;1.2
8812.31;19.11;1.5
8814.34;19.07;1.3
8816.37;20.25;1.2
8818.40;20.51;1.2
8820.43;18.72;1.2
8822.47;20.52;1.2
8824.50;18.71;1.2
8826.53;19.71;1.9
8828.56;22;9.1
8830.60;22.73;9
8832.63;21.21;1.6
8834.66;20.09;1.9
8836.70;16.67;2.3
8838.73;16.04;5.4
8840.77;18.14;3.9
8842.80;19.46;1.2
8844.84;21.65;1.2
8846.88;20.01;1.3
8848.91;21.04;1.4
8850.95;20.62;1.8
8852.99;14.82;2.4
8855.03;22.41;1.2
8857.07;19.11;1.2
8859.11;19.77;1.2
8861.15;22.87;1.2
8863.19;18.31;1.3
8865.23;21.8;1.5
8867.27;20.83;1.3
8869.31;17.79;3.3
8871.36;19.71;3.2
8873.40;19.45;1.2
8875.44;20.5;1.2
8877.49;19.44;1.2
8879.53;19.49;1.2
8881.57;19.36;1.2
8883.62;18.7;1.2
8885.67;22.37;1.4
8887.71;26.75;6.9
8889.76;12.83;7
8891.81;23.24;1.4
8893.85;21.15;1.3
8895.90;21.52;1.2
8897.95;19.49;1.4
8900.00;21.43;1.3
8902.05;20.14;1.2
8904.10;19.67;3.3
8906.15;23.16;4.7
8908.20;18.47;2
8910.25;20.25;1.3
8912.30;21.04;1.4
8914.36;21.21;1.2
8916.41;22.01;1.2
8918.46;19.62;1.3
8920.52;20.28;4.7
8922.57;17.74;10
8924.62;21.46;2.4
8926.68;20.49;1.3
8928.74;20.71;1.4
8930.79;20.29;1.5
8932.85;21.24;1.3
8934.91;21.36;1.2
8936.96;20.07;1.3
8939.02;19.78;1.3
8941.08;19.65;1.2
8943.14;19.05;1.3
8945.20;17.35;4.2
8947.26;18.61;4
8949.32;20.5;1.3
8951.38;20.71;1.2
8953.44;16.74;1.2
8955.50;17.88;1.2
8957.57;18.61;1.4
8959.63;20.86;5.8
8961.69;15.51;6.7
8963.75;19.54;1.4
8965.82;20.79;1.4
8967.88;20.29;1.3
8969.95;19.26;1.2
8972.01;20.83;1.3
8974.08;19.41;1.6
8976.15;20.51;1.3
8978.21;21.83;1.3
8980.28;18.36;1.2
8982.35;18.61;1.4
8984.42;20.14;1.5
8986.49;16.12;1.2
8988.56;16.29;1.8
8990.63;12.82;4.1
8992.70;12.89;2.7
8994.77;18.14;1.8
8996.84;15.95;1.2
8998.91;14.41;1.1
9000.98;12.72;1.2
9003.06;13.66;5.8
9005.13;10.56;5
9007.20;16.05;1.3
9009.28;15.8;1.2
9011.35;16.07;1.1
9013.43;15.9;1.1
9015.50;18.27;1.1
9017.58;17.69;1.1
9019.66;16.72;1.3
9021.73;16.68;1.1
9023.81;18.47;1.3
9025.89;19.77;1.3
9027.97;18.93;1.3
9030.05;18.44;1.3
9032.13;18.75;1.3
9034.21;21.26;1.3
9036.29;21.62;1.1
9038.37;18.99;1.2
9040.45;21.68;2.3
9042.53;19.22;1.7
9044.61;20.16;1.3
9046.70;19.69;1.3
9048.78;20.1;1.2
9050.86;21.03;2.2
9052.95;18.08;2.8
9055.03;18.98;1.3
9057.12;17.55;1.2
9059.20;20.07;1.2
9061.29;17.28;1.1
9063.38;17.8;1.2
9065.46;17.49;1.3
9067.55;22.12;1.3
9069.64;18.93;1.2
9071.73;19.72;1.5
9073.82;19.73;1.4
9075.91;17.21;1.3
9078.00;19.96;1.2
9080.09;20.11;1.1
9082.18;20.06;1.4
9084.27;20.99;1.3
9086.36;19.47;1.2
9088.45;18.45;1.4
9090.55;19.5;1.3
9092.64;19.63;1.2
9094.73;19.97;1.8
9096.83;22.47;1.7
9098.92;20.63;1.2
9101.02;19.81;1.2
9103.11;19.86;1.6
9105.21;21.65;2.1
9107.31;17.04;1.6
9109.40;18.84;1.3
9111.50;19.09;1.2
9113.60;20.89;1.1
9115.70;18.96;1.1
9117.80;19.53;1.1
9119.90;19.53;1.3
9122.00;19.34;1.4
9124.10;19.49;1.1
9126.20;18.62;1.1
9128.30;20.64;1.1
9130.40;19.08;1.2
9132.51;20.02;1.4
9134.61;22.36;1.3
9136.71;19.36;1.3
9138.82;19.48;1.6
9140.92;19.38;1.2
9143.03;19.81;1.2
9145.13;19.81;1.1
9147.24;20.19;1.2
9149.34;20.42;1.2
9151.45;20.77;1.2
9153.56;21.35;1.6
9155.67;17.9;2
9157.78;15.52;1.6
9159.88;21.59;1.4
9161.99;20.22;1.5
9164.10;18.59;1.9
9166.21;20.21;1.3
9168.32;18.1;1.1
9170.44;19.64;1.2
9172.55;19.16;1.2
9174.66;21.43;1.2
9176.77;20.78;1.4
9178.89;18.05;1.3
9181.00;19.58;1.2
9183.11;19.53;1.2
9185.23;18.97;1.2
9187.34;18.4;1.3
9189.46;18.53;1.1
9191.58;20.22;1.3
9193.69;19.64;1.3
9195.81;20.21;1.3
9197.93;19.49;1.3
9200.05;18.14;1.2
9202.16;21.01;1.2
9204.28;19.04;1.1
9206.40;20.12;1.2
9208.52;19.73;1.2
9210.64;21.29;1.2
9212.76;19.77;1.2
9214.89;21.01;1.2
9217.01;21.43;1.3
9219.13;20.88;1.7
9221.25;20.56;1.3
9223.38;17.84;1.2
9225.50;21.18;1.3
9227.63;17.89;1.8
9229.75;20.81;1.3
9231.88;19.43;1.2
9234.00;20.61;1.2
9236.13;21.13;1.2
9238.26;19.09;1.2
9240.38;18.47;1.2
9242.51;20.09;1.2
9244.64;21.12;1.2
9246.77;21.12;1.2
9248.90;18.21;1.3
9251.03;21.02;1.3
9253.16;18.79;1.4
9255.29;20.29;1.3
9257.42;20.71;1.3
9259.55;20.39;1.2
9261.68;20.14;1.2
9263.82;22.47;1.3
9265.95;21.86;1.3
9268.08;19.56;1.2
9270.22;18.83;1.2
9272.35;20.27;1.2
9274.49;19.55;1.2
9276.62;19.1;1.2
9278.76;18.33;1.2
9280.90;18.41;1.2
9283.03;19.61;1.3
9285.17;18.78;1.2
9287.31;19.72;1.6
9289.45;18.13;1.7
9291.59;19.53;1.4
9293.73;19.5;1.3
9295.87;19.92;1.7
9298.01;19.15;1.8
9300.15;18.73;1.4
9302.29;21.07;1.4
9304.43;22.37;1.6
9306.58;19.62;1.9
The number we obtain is -0.128 mag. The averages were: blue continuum 18.7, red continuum 20.1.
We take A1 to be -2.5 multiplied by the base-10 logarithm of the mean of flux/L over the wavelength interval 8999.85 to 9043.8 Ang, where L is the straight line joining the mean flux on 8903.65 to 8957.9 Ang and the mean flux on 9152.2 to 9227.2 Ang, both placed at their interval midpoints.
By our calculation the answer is 0.14 mag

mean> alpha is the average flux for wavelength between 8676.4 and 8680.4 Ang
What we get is 16.4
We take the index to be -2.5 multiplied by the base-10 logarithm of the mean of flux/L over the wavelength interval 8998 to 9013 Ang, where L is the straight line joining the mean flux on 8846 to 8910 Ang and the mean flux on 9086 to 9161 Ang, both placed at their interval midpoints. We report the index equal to 0.37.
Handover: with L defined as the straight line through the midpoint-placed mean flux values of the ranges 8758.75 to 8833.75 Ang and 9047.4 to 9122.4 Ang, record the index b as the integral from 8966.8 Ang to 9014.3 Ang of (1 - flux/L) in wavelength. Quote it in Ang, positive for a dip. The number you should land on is 7.2 Ang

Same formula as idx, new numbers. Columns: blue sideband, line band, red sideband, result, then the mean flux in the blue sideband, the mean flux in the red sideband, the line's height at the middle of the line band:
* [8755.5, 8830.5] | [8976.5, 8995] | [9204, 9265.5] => 0.170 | 20.3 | 20.2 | 20.3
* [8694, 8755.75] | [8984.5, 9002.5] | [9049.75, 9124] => 0.268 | 19.2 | 19.5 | 19.4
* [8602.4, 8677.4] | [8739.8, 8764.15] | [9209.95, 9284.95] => -0.085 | 18.4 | 20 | 18.7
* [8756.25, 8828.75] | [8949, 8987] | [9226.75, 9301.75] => 0.042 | 20.3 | 19.8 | 20.1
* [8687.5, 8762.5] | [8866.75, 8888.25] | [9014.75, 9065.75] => -0.058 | 19.4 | 19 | 19.2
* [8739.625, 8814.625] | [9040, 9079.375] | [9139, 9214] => 0.030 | 20.3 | 19.6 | 19.8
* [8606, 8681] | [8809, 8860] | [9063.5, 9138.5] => -0.039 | 18.3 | 19.7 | 18.9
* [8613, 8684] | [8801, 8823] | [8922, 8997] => -0.060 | 18.3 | 19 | 18.7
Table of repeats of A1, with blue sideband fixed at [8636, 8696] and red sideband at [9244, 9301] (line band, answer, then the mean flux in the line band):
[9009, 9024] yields 0.141 mag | 16.9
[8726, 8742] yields -0.049 mag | 19.6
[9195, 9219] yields -0.028 mag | 20.1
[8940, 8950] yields 0.010 mag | 19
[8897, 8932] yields -0.074 mag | 20.4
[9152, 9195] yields 0.010 mag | 19.4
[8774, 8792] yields -0.082 mag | 20.3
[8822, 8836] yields -0.093 mag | 20.6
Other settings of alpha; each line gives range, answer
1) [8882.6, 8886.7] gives 20.6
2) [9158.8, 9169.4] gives 19.7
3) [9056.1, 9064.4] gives 18.2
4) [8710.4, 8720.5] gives 17.8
